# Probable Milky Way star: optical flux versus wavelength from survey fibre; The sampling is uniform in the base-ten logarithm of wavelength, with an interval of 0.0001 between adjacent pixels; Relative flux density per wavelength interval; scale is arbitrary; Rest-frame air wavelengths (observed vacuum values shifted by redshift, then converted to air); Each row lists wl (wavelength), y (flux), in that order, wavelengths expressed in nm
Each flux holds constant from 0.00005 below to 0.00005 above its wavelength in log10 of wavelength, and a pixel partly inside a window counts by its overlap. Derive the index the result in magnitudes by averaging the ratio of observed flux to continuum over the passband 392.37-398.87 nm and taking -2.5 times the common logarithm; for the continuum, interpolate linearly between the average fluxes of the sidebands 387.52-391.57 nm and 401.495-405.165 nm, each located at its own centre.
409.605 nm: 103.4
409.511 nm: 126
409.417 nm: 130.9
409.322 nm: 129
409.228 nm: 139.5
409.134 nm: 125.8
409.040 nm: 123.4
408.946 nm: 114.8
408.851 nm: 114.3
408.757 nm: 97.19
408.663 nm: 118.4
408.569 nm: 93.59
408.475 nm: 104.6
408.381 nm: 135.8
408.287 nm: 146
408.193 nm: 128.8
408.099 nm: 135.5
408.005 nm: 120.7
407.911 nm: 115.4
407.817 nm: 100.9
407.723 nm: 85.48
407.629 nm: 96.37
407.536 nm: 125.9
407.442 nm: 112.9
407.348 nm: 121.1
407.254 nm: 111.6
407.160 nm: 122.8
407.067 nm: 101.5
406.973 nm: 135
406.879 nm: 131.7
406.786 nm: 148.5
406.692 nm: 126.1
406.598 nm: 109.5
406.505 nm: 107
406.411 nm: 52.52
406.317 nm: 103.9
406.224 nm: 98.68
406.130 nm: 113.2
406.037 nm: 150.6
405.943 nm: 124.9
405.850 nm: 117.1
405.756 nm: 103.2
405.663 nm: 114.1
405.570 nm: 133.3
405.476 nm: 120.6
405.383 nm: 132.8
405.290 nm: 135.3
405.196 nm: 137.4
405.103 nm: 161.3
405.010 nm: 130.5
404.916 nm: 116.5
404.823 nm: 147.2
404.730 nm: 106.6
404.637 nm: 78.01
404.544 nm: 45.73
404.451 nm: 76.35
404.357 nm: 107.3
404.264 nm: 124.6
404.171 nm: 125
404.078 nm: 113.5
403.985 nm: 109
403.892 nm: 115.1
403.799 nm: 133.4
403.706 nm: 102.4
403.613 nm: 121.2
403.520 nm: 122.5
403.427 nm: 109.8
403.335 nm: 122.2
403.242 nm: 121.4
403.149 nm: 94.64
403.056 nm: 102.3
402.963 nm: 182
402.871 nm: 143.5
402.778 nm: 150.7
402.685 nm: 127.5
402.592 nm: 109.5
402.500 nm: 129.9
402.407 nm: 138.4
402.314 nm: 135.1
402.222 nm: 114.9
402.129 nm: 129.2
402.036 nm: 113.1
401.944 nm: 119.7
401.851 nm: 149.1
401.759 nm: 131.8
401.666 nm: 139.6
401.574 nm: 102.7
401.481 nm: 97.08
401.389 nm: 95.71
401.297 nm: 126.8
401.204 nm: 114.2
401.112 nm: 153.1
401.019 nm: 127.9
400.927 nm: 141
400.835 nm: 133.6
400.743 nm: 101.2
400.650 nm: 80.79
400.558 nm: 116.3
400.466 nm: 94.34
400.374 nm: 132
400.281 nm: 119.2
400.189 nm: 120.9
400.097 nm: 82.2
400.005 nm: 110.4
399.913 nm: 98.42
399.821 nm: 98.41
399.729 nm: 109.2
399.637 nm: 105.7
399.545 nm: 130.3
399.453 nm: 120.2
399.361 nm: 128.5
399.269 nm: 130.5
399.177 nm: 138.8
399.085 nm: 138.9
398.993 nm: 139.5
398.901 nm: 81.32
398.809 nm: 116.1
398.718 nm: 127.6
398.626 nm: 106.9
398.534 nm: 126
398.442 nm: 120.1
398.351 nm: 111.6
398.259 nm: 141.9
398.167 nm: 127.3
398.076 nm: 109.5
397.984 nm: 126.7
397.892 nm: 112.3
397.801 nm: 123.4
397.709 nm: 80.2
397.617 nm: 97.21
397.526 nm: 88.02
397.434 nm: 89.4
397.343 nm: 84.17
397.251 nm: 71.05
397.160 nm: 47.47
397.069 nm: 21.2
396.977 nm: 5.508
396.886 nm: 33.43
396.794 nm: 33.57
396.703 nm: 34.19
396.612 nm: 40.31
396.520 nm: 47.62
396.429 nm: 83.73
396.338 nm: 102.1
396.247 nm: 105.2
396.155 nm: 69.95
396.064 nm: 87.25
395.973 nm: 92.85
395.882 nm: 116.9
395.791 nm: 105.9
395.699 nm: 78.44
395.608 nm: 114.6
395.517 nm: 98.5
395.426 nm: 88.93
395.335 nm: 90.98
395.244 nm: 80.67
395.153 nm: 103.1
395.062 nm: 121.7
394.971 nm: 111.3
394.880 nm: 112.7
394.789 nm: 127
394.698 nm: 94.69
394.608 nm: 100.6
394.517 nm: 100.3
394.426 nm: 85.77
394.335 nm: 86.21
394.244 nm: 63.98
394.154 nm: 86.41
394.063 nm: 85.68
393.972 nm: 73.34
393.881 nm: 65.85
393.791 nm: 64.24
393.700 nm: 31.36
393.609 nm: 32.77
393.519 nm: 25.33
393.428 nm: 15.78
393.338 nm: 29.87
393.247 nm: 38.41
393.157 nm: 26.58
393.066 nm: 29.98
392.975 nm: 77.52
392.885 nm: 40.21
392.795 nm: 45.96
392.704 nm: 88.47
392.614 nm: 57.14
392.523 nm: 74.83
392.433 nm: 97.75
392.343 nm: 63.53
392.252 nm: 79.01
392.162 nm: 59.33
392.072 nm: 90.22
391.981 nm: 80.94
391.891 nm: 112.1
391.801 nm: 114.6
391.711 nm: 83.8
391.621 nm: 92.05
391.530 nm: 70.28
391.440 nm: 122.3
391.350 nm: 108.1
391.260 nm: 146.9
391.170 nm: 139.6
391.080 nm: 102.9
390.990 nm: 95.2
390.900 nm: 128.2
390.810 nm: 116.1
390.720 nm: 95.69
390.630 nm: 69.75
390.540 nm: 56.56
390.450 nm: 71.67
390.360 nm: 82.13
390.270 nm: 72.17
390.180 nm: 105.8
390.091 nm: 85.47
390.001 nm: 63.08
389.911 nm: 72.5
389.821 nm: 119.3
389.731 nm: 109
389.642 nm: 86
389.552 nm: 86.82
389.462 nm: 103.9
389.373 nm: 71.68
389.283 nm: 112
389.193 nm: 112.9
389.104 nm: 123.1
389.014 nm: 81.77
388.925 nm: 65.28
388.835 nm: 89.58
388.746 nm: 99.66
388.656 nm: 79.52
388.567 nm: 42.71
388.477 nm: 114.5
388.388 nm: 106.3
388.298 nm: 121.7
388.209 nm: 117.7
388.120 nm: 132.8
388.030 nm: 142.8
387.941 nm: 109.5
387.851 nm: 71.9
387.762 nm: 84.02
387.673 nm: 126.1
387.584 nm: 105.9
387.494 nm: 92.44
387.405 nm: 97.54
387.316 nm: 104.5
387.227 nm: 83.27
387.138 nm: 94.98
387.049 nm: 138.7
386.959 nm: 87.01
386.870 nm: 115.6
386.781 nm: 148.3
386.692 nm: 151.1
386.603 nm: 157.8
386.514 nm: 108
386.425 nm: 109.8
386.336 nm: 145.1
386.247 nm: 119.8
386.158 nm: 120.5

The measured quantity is 0.320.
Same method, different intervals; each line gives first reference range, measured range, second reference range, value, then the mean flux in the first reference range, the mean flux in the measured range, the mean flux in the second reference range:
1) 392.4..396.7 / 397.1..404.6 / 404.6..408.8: -0.178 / 76.1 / 115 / 118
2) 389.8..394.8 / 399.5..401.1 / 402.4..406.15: -0.059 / 78.8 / 113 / 121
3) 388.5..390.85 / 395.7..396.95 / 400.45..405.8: 0.387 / 87.6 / 72.4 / 120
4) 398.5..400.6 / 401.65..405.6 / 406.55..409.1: -0.047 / 116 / 122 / 118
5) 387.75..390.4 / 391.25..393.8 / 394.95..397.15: 0.271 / 95.7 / 67.9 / 76.9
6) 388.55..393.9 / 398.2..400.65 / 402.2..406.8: -0.124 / 80.3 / 116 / 119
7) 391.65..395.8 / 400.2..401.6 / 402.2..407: -0.110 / 76.7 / 116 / 119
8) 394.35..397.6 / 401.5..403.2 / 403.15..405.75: -0.184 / 82.1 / 128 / 117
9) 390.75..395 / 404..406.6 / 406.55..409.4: -0.015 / 80.2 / 114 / 119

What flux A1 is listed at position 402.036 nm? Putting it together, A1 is 113.1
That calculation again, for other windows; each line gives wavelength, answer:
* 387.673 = 126.1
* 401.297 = 126.8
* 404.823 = 147.2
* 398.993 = 139.5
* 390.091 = 85.47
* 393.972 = 73.34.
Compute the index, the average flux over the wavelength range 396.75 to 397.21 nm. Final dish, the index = 28.7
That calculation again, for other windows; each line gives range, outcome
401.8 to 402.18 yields 128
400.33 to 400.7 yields 106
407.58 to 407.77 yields 91.8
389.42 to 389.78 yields 96.6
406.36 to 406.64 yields 89.5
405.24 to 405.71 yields 127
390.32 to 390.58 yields 70.1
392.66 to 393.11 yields 56.4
